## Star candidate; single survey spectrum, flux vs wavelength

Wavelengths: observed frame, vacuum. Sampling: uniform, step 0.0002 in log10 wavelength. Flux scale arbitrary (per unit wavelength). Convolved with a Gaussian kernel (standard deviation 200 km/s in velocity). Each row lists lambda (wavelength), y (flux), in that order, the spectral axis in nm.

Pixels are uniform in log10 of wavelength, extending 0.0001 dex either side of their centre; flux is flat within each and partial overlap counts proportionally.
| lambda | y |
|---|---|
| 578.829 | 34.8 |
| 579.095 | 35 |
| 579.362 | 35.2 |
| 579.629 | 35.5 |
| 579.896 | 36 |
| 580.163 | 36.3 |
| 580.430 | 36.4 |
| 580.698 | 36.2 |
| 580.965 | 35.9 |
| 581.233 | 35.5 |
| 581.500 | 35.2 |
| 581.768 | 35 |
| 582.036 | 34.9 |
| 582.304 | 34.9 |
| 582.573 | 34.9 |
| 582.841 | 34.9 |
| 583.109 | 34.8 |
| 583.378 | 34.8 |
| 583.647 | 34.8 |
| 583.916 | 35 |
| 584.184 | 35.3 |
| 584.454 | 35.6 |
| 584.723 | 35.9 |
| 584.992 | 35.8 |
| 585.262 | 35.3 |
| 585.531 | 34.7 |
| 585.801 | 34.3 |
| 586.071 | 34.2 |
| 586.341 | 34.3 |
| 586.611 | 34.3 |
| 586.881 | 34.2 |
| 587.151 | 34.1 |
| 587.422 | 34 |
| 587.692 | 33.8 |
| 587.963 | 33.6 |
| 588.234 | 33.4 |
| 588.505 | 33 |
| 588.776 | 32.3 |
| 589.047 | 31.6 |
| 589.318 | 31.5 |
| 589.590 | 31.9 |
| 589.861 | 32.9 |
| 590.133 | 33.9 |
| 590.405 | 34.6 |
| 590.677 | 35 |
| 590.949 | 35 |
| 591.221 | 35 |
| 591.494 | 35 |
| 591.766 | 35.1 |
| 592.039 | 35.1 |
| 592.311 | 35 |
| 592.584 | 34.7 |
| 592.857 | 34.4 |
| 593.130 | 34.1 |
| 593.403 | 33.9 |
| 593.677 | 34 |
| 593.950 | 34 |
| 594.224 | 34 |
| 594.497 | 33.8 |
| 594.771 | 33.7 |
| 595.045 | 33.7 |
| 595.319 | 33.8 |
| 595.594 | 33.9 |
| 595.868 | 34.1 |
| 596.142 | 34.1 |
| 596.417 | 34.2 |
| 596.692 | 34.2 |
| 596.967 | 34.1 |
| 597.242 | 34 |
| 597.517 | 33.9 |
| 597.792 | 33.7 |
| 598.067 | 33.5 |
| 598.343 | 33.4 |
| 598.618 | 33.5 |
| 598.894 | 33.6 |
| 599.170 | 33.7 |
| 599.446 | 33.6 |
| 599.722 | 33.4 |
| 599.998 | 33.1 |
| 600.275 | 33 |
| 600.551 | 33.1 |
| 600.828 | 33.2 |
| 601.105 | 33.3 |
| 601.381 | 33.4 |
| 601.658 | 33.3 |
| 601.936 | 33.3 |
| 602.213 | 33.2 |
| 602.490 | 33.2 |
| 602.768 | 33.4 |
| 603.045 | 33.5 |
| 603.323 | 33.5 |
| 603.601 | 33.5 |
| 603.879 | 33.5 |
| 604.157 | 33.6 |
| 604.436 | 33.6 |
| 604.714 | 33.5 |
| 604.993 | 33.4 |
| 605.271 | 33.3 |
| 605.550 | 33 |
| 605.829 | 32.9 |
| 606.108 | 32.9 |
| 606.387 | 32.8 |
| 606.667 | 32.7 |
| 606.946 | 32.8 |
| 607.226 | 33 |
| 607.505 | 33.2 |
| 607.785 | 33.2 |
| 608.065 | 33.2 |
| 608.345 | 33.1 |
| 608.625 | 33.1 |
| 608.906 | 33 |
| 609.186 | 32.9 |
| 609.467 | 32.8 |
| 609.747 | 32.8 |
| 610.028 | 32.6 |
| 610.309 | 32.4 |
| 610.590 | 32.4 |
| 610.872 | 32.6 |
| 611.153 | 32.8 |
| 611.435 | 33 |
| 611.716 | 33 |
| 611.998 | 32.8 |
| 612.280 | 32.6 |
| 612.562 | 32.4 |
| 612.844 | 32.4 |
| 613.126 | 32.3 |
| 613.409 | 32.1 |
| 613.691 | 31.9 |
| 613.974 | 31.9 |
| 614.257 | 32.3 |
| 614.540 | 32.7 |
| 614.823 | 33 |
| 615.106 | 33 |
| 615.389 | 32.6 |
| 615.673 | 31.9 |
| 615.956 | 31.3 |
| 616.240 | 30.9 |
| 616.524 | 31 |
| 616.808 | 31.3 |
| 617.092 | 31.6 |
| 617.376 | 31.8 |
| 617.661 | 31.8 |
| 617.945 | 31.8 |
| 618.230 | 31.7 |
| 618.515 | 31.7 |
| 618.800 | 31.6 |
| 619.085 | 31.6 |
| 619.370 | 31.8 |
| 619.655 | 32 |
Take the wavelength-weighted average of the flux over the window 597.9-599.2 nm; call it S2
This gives 33.5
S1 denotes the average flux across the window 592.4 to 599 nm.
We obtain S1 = 33.9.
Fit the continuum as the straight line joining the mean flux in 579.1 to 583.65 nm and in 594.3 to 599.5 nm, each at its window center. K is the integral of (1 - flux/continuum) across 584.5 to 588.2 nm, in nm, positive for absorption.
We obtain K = 0.04 nm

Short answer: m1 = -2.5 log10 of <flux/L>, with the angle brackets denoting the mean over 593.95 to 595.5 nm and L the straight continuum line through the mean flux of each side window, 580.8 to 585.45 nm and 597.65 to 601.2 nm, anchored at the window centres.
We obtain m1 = 0.00 mag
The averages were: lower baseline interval 35.2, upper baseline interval 33.4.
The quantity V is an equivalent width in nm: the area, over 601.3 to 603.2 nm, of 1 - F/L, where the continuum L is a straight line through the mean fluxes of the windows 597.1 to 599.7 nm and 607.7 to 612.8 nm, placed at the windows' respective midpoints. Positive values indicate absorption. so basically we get 0.003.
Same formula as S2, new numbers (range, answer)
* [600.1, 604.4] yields 33.3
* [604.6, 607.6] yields 33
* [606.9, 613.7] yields 32.8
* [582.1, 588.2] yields 34.7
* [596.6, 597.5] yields 34.1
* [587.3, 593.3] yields 33.9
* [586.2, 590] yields 33.2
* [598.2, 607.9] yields 33.3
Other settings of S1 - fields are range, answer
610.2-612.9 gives 32.6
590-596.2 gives 34.3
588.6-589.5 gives 31.9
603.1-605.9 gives 33.4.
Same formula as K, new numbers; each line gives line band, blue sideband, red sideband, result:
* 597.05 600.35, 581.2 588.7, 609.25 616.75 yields 0.00 nm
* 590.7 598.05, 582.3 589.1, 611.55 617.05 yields -0.11 nm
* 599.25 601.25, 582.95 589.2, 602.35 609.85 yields 0.01 nm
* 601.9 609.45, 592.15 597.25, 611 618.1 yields -0.04 nm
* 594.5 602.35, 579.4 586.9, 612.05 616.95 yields 0.02 nm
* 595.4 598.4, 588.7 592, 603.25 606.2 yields -0.03 nm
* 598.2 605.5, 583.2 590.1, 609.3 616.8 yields -0.07 nm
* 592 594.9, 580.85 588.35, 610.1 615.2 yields -0.01 nm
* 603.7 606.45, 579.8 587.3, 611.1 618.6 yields -0.02 nm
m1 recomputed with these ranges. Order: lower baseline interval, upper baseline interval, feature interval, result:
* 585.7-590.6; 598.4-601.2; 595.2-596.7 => -0.02 mag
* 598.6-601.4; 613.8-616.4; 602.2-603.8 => -0.01 mag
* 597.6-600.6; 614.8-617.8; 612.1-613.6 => -0.01 mag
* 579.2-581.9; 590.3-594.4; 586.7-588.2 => 0.04 mag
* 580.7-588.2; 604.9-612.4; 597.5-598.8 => 0.00 mag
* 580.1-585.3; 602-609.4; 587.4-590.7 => 0.05 mag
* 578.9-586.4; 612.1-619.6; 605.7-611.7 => -0.01 mag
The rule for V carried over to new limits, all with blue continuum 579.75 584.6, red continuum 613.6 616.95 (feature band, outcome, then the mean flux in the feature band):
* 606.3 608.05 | -0.009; 33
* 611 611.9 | -0.015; 32.9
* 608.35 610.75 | -0.015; 32.8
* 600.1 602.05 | 0.012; 33.2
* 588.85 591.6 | 0.074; 33.6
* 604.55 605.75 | -0.010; 33.3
